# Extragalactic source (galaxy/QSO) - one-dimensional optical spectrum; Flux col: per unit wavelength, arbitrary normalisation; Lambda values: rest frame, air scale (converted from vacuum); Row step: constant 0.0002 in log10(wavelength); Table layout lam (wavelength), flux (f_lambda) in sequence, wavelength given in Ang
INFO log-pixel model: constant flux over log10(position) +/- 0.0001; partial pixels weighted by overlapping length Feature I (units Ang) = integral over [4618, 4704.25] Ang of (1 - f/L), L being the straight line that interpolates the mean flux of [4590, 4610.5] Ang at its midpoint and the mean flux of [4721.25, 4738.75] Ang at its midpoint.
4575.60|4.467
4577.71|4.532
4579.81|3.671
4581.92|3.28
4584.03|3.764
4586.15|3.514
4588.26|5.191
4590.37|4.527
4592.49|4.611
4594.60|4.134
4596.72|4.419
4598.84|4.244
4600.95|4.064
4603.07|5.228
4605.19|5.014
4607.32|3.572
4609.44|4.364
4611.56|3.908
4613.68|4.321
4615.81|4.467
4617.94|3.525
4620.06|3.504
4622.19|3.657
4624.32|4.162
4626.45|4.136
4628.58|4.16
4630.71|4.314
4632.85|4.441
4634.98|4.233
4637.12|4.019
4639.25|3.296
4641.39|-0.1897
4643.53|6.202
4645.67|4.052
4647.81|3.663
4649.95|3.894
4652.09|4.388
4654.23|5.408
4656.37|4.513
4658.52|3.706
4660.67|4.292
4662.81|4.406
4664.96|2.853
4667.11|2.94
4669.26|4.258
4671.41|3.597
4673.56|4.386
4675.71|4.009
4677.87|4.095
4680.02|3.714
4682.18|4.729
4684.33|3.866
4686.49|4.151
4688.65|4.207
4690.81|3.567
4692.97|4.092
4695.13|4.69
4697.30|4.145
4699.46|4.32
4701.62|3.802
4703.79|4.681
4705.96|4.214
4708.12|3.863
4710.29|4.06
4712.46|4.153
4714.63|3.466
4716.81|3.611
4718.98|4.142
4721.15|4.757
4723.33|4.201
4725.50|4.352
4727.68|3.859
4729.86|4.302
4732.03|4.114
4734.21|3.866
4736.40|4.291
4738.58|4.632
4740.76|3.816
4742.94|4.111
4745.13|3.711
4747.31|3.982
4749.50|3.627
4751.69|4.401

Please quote 6.3 Ang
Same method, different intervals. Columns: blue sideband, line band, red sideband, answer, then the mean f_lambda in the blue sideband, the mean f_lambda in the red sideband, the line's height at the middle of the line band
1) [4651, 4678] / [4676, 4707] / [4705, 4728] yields -0.7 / 4.06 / 4.07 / 4.07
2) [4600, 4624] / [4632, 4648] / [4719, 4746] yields 1.7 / 4.15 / 4.17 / 4.15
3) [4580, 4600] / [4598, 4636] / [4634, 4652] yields -2.6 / 4.16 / 3.68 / 3.92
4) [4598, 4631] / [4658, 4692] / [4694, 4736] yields 1.8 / 4.16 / 4.14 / 4.15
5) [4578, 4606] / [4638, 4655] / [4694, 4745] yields 1.6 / 4.28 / 4.14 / 4.22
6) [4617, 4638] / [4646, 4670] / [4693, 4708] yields 0.5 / 4.02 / 4.27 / 4.12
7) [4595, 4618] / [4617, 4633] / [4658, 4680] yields 0.8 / 4.31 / 3.85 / 4.18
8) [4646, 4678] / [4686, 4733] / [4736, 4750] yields -1.1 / 4.03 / 4.03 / 4.03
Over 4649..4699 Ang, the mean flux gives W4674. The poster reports 4.09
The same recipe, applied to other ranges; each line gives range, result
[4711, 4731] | 4.09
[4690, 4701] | 4.16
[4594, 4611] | 4.37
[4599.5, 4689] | 4.04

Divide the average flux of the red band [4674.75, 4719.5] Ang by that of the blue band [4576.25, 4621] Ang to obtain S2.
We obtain 0.97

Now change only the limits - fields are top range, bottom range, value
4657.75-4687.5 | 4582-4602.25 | 0.93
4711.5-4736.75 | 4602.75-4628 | 0.99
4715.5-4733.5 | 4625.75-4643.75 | 1.11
